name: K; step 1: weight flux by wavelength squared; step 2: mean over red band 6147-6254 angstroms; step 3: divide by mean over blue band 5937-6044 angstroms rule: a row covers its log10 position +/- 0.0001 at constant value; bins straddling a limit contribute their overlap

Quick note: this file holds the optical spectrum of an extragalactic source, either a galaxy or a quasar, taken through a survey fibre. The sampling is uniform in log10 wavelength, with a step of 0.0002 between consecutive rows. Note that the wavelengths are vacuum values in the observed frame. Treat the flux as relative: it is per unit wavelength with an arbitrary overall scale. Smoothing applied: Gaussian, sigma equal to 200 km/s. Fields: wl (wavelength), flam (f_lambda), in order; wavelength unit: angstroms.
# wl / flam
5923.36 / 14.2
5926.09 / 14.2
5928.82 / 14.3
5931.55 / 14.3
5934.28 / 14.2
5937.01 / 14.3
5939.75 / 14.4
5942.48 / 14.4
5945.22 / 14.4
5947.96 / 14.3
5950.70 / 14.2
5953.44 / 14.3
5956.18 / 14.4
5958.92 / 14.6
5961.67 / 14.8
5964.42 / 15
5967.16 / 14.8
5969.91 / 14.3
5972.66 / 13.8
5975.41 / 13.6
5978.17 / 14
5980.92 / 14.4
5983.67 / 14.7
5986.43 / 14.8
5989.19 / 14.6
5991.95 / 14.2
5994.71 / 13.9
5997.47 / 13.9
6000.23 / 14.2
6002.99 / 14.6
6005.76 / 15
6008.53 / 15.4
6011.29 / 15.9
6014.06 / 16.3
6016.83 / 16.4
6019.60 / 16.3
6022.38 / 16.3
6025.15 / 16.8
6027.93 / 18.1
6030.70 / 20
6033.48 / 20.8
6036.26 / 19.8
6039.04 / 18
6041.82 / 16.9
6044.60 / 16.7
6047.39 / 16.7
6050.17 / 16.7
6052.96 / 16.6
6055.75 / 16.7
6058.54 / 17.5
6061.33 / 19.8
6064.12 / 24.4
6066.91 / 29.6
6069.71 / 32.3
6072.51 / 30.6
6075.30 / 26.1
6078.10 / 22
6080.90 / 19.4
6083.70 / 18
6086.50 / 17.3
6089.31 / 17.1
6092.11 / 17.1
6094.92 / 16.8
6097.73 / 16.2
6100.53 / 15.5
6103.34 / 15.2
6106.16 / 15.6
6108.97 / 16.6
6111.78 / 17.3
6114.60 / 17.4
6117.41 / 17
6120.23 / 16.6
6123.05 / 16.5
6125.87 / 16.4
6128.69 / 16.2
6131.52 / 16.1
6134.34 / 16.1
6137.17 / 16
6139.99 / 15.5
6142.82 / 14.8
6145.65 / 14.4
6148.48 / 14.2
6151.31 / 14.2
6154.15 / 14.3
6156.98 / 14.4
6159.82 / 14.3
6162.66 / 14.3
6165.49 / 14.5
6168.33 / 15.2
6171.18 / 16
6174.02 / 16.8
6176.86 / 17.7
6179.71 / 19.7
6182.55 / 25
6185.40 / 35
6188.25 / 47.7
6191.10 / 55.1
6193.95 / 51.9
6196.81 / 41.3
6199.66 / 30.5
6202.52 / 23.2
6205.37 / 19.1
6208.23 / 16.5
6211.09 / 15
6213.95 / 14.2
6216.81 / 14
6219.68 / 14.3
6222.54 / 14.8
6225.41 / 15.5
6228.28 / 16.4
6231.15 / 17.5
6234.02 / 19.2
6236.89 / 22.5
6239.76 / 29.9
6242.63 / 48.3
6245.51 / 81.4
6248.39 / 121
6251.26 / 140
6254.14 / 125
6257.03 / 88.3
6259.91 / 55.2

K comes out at 2.2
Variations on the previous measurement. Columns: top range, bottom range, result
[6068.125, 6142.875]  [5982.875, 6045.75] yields 1.16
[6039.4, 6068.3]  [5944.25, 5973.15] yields 1.37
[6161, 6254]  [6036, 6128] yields 1.87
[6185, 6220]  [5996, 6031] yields 1.95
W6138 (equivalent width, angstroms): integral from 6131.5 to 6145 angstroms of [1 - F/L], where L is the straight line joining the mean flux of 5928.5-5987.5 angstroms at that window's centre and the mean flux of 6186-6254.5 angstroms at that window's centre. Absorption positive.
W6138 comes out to 6.9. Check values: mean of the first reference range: 14.4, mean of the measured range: 15.6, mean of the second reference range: 40.1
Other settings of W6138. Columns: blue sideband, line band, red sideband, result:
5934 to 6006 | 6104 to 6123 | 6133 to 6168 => -2.6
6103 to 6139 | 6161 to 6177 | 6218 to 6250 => 6.1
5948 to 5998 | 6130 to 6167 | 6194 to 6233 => 7.8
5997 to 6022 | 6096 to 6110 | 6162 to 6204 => 4.1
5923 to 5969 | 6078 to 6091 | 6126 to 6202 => 0.7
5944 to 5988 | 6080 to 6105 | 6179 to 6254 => 9.0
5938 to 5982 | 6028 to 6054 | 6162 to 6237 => -1.1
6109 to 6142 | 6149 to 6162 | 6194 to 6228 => 2.7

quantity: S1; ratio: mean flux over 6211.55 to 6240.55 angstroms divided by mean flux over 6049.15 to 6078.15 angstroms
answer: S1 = 0.8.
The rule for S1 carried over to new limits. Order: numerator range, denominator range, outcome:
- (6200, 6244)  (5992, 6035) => 1.25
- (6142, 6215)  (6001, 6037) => 1.34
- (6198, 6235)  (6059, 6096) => 0.80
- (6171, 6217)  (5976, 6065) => 1.67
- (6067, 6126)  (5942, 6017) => 1.32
